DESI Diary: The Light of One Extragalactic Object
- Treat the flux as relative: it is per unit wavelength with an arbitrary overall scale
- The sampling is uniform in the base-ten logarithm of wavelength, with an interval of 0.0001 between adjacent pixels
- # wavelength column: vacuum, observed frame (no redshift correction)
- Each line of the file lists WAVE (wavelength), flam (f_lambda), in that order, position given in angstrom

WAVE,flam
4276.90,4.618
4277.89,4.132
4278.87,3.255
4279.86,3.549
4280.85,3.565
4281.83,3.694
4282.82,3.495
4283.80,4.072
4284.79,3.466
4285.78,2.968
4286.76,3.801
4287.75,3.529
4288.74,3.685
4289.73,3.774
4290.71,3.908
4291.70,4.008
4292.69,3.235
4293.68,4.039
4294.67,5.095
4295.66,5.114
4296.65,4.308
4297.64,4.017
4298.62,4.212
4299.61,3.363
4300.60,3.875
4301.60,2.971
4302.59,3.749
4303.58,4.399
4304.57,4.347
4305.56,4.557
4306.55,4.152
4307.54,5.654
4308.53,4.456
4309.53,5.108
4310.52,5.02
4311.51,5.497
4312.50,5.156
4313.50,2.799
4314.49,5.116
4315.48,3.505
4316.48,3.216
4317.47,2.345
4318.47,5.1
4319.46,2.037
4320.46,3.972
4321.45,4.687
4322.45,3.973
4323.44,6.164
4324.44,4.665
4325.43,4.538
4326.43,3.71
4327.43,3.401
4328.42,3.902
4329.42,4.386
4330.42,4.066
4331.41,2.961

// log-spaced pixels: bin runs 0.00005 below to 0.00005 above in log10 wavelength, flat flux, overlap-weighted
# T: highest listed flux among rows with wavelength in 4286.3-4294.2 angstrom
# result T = 4.039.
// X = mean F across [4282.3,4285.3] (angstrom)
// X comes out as 3.67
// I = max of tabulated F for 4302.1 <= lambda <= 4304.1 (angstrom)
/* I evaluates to 4.399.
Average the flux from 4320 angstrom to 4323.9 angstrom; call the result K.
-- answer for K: 4.7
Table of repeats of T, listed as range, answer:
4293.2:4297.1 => 5.114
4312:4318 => 5.156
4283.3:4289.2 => 4.072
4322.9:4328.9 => 6.164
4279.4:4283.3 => 3.694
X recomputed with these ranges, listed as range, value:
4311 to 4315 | 4.65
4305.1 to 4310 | 4.78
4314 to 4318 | 3.55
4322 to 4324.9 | 4.96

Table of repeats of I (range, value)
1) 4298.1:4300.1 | 4.212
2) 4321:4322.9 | 4.687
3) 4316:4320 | 5.1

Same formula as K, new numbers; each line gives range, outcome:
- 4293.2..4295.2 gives 4.58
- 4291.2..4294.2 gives 3.76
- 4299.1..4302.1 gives 3.4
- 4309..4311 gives 5.04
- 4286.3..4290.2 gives 3.69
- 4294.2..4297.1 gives 4.84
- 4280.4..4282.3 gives 3.64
